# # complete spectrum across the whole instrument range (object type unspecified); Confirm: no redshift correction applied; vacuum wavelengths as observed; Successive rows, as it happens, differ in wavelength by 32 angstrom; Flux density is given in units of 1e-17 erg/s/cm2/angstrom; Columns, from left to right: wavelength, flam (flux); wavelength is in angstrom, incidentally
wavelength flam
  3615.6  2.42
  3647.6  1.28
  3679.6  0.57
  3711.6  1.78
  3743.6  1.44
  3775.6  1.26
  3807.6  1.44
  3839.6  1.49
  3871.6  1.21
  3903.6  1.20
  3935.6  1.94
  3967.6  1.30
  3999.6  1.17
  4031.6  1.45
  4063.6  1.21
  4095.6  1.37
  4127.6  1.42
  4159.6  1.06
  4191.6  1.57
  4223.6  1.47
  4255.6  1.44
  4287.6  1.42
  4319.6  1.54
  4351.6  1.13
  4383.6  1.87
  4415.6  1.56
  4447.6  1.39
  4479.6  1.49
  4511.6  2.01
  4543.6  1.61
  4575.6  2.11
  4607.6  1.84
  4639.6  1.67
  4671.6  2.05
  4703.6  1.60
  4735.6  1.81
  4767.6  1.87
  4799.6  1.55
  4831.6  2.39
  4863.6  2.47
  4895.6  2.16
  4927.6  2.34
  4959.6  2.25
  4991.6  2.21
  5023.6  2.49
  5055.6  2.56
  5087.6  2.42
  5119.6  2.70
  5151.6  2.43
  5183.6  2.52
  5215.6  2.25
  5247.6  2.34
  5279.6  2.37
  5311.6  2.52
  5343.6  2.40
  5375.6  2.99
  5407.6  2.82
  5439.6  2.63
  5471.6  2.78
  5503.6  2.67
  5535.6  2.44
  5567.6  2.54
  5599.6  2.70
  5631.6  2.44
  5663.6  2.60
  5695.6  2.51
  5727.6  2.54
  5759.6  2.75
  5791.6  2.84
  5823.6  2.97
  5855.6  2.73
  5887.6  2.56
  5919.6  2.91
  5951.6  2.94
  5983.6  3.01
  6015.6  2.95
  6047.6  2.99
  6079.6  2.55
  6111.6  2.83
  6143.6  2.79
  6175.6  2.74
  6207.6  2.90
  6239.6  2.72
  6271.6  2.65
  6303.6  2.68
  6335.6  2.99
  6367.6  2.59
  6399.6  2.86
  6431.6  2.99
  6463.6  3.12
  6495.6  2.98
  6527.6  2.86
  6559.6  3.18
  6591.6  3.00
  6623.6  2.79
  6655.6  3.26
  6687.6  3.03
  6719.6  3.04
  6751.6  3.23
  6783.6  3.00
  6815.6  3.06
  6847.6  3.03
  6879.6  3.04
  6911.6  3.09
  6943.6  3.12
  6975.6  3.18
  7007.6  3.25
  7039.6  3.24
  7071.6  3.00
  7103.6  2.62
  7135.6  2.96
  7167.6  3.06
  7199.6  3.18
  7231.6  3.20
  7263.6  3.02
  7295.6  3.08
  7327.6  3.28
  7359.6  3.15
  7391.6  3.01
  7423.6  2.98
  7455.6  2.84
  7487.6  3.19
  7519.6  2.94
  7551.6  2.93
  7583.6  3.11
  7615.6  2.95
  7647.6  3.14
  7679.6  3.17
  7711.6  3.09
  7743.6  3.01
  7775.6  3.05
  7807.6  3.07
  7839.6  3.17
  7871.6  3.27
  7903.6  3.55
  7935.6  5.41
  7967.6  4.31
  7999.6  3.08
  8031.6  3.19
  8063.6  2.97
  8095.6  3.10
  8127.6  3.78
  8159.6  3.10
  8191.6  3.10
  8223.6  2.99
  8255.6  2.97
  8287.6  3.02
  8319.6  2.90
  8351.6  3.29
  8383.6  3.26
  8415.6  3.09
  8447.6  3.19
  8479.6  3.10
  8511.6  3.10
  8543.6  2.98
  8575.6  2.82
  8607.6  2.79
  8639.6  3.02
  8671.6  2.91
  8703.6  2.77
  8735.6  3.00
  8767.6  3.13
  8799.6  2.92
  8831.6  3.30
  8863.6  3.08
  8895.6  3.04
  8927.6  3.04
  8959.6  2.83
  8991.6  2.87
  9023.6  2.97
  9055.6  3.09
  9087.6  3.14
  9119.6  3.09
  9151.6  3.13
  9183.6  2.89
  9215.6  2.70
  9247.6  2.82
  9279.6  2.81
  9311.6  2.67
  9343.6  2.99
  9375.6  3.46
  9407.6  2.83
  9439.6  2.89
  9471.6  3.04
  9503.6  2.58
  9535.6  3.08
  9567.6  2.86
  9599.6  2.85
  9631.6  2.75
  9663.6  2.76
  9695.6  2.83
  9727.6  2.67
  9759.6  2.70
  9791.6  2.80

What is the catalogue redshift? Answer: 0.21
